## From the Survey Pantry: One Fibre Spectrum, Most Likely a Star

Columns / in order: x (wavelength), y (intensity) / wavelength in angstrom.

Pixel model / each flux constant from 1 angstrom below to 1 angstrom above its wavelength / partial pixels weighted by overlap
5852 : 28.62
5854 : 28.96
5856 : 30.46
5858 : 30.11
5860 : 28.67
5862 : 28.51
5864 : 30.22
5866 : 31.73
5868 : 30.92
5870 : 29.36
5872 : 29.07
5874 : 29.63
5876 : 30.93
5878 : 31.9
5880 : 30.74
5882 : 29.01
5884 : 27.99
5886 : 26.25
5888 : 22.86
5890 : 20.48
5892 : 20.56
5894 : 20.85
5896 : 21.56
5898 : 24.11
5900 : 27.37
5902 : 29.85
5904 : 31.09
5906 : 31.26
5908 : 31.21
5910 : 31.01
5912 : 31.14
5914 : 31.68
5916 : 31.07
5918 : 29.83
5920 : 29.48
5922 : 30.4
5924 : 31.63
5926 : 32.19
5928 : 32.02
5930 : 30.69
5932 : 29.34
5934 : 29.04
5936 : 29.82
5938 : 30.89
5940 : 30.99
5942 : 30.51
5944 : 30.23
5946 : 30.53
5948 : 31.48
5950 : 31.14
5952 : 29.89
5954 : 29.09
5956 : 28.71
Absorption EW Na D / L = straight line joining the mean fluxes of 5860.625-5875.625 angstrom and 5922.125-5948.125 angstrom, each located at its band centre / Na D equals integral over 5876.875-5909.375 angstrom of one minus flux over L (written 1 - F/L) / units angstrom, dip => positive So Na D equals 3.7 angstrom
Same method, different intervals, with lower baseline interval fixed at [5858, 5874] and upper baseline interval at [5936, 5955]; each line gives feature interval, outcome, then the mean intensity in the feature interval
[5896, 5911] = 0.6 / 28.9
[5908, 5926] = -0.4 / 30.9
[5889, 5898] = 2.6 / 21.2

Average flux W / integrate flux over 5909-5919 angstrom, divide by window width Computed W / 30.9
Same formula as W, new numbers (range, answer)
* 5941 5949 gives 30.7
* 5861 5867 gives 30.2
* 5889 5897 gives 20.9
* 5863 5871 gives 30.6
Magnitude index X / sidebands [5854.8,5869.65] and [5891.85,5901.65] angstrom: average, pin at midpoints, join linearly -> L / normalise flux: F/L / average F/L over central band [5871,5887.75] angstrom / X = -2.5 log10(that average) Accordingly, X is -0.09 mag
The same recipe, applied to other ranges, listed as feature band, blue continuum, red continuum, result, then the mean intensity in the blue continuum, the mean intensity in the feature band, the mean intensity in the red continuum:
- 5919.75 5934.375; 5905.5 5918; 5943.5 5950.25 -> 0.01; 31.1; 30.7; 30.9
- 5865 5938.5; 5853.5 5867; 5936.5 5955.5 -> 0.05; 29.8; 28.9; 30.5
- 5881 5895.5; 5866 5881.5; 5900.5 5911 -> 0.27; 30.4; 23.9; 30.7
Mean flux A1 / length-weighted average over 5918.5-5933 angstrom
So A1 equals 30.8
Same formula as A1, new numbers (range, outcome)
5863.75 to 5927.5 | 28.7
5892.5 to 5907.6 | 26.6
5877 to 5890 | 27.5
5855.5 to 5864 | 29.5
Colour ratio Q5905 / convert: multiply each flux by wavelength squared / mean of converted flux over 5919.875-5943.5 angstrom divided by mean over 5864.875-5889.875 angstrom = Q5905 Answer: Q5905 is 1.08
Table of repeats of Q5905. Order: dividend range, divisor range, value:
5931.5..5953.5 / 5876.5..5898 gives 1.22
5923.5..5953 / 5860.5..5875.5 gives 1.05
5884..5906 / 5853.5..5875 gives 0.85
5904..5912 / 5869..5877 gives 1.06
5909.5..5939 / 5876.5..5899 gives 1.23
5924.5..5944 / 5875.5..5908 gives 1.16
